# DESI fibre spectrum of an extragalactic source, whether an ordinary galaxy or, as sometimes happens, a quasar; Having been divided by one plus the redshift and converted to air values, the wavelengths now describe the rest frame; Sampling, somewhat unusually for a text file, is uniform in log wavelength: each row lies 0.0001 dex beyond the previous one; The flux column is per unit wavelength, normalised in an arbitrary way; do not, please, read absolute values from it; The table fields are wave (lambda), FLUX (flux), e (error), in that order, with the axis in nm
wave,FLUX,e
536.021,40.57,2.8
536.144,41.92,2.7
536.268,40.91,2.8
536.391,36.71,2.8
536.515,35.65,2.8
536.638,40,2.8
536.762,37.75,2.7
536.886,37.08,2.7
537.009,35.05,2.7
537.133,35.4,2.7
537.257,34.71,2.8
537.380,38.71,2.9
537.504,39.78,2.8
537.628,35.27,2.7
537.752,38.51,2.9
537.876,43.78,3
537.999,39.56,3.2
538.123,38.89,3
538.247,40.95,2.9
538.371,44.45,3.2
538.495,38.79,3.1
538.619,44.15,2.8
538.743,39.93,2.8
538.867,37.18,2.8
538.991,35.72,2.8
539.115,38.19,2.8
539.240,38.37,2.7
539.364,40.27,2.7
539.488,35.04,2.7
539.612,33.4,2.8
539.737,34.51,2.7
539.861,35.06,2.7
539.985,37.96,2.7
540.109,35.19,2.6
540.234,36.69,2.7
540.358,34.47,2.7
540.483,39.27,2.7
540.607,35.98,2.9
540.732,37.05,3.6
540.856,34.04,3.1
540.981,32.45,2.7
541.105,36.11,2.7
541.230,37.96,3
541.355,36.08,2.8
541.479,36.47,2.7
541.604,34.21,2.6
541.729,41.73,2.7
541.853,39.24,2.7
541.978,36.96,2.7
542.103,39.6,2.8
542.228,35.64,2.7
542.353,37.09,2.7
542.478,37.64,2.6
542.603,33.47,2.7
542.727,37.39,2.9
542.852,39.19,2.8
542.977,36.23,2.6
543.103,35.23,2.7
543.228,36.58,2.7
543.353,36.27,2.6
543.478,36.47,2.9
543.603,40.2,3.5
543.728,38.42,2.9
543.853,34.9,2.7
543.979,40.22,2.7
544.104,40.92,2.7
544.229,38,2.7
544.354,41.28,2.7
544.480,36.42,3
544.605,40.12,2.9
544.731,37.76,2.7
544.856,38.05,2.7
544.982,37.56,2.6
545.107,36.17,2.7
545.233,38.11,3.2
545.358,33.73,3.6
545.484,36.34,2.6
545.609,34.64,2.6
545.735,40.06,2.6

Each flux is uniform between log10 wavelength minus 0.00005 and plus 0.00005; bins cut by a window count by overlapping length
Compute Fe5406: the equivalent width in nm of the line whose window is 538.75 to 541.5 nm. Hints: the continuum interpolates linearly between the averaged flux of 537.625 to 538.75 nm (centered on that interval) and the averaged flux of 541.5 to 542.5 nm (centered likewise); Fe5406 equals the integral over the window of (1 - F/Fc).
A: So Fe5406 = 0.201 nm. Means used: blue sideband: 40.7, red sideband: 37.7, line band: 36.3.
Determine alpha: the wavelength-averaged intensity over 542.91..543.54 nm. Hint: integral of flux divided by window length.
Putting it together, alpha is 36.1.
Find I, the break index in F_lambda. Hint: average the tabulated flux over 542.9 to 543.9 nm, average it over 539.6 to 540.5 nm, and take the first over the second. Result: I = 1.03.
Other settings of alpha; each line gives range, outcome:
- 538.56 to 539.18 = 39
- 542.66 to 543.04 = 37.6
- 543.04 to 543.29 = 35.8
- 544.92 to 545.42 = 36.4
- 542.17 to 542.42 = 36.4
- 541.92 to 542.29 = 37.4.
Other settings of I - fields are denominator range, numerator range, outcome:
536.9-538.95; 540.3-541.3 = 0.92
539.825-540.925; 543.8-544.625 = 1.07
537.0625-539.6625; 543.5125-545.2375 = 0.99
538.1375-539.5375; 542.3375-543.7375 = 0.94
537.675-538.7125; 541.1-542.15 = 0.92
